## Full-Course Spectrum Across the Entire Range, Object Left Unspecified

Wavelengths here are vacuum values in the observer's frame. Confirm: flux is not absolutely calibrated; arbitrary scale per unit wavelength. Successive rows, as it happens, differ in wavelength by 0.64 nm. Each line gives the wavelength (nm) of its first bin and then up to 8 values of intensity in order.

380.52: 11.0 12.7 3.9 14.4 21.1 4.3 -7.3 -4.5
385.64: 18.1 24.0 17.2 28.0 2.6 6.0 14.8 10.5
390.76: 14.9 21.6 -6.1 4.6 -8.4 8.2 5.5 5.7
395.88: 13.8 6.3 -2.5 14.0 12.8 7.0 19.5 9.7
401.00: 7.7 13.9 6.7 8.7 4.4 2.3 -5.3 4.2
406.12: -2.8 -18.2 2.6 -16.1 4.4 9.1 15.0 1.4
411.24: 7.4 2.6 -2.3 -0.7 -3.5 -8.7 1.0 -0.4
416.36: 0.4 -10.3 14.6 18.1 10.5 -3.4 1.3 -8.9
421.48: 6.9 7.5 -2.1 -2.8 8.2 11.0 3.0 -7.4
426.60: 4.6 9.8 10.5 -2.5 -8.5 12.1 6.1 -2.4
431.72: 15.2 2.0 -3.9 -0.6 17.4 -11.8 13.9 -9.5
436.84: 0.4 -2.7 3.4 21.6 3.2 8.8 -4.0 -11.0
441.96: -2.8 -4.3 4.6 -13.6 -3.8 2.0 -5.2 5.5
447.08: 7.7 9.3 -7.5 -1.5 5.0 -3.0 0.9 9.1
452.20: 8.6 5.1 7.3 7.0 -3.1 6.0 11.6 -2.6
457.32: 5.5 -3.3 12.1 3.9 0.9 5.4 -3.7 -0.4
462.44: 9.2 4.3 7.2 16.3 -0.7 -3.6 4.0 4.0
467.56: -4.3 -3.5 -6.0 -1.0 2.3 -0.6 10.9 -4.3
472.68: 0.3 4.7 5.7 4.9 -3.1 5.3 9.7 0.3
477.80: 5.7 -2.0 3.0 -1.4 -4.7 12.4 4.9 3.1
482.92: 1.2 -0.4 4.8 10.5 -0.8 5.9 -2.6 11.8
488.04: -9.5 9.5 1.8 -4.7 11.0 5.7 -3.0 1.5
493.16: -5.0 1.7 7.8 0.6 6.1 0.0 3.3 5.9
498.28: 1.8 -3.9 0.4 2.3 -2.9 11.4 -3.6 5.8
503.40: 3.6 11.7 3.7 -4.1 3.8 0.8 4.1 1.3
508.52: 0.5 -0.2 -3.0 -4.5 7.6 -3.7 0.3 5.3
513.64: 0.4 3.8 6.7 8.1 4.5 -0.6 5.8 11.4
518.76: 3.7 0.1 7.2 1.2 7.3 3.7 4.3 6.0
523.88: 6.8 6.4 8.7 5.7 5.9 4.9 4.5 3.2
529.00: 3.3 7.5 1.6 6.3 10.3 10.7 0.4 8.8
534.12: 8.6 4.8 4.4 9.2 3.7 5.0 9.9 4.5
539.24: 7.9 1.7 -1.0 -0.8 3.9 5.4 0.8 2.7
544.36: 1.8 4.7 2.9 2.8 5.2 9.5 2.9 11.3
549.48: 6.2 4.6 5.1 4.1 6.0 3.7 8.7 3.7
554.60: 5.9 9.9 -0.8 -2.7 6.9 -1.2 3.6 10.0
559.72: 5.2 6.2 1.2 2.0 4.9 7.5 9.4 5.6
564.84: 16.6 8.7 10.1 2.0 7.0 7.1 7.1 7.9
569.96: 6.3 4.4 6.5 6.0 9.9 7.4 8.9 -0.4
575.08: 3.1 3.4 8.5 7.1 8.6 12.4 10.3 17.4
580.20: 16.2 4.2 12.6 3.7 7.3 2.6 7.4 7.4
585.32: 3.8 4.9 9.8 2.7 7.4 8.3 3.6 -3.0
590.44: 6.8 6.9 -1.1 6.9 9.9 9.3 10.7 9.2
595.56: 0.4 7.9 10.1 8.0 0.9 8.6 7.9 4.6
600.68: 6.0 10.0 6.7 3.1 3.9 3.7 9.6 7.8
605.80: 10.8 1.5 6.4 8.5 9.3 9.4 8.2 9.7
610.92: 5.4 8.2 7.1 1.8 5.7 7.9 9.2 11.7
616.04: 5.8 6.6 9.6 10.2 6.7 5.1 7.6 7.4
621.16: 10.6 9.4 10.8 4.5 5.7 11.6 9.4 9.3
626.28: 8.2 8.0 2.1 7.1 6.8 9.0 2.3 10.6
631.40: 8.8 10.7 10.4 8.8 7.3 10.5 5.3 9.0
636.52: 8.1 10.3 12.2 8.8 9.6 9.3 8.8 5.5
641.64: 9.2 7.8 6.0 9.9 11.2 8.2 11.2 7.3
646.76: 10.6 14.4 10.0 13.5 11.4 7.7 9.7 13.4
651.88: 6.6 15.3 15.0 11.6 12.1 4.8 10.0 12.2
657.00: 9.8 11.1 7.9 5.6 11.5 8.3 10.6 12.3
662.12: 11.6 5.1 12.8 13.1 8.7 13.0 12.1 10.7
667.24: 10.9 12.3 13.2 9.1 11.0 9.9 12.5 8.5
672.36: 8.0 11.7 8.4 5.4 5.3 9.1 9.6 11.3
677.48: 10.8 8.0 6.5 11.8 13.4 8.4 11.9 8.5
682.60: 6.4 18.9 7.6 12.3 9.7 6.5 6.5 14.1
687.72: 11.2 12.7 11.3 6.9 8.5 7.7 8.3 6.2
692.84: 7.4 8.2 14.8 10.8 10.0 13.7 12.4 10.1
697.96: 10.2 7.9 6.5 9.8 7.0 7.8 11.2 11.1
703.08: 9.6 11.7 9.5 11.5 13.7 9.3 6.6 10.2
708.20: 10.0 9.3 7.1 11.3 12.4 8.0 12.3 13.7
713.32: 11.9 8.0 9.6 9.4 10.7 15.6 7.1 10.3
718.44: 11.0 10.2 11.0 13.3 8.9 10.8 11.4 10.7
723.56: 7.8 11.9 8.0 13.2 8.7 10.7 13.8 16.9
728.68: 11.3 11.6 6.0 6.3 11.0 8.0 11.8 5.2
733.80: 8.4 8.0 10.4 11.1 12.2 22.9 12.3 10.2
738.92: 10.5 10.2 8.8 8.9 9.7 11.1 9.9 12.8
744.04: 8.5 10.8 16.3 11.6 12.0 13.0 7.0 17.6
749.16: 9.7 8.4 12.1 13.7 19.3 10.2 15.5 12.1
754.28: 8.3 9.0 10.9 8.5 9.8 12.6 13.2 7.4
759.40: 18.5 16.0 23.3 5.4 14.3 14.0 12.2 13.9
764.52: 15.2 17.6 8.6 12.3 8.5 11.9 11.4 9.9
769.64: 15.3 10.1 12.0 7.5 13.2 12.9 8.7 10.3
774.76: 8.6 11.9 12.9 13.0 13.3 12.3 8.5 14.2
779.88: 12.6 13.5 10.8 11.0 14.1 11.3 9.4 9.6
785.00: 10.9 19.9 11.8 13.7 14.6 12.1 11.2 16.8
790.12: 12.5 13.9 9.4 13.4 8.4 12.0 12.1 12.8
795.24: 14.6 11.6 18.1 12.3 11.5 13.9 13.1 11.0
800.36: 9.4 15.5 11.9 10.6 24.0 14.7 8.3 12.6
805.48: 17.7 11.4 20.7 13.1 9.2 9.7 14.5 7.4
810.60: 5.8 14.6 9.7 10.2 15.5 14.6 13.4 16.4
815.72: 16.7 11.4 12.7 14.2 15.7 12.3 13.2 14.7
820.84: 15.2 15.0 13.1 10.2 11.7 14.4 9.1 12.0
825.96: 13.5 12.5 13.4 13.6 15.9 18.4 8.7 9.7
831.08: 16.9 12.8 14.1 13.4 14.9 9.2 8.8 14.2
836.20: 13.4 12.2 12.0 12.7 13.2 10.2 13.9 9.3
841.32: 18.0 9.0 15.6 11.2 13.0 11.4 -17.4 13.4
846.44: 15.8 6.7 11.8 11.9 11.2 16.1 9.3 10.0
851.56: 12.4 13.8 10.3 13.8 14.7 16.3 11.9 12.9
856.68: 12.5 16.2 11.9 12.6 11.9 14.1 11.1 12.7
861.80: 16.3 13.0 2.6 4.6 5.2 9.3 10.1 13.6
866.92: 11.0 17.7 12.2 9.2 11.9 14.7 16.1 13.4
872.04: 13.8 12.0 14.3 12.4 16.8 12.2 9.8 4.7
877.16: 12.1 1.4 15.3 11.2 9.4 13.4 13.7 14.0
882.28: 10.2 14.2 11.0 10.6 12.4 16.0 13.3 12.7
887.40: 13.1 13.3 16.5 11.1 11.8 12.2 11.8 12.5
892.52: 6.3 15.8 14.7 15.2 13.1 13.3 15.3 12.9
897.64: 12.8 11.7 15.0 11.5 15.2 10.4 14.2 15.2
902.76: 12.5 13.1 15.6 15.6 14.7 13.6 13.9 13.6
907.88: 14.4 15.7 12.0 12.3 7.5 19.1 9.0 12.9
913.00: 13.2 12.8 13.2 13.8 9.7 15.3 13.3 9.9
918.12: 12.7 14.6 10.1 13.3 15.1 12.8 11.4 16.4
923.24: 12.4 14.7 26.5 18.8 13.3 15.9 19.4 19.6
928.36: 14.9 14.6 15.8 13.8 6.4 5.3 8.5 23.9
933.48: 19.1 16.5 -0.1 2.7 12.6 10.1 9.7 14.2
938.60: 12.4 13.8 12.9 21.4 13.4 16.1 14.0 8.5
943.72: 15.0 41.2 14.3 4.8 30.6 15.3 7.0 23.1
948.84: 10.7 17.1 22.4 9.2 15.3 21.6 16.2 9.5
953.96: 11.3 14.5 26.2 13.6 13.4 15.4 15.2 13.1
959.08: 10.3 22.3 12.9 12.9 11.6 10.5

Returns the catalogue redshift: 0.408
